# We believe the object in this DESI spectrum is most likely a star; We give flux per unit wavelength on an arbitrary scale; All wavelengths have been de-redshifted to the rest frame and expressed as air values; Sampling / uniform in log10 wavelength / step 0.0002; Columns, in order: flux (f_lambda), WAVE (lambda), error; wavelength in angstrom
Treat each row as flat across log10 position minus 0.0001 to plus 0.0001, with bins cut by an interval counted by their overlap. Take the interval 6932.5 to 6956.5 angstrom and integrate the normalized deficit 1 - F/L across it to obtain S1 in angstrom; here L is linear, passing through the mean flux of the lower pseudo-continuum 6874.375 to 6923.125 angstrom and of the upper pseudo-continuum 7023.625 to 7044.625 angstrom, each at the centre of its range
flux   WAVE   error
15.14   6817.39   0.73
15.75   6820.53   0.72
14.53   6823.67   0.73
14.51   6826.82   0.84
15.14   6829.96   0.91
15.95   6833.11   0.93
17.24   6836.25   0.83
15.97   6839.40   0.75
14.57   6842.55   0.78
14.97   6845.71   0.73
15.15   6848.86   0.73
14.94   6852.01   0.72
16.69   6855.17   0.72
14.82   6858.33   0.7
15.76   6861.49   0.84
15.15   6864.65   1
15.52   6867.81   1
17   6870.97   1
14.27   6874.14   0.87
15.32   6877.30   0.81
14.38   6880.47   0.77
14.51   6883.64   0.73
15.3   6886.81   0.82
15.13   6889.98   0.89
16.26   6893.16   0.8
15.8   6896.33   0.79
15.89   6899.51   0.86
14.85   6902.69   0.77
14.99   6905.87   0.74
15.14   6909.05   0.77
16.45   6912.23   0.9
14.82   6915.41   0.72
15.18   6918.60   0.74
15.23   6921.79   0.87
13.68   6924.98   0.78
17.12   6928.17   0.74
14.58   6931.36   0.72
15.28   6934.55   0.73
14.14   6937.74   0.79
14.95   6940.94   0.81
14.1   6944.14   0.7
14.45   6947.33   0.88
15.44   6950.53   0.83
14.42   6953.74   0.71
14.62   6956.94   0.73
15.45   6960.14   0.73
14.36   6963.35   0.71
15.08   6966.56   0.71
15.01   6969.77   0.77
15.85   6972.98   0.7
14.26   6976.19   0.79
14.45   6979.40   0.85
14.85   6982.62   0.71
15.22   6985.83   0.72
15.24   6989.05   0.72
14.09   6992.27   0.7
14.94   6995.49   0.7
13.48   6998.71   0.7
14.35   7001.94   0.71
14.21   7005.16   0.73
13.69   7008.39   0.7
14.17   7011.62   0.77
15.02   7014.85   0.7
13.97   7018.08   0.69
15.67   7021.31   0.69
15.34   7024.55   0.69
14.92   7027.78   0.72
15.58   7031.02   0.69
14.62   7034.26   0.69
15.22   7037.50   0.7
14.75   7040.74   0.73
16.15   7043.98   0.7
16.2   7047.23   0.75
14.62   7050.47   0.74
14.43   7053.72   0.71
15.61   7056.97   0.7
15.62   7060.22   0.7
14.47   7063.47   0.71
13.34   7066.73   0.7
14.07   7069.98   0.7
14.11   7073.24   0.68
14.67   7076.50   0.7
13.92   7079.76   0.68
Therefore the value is 0.9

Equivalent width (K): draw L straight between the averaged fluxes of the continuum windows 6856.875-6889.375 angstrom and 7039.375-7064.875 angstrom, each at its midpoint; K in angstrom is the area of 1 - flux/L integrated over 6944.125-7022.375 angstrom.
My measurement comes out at 2.9 angstrom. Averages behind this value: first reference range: 15.2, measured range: 14.7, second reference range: 15.2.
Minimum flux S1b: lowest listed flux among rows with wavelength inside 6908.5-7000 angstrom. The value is 13.48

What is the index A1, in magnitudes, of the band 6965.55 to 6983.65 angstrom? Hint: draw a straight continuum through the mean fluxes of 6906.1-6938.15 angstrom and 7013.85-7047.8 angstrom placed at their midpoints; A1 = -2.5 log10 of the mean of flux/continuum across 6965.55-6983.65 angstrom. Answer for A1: 0.02 mag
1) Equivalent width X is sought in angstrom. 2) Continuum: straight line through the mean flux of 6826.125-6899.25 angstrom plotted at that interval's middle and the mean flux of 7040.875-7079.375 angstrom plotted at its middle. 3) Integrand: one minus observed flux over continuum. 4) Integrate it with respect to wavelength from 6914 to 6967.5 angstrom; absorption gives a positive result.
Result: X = 1.1 angstrom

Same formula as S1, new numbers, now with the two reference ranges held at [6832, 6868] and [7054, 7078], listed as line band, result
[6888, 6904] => -0.3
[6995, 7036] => 0.5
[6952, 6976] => 0.1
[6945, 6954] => 0.2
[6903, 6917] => 0.0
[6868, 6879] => 0.0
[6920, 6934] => 0.0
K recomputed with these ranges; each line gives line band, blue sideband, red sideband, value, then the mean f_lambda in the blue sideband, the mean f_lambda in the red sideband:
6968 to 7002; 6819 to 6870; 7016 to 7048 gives 1.22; 15.4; 15.2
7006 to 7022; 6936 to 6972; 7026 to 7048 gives 0.78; 14.8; 15.3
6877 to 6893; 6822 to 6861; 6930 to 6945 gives 0.03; 15.4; 14.6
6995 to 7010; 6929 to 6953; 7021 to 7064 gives 0.97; 14.8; 15.2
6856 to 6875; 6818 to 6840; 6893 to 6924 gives -0.05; 15.5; 15.4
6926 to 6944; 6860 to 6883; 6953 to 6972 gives -0.08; 15.3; 14.9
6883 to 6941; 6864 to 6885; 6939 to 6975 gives -0.81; 15.2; 14.9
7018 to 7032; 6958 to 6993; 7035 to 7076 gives -0.29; 14.9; 14.9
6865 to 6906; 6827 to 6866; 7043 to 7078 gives 0.11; 15.5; 14.8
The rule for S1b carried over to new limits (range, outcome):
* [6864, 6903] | 14.27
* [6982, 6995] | 14.09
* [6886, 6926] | 13.68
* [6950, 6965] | 14.36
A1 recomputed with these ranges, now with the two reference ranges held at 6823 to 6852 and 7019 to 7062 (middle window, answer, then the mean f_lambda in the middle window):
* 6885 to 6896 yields -0.018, 15.6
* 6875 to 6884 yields 0.043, 14.7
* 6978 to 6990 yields 0.025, 14.9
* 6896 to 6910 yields 0.001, 15.3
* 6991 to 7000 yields 0.079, 14.2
